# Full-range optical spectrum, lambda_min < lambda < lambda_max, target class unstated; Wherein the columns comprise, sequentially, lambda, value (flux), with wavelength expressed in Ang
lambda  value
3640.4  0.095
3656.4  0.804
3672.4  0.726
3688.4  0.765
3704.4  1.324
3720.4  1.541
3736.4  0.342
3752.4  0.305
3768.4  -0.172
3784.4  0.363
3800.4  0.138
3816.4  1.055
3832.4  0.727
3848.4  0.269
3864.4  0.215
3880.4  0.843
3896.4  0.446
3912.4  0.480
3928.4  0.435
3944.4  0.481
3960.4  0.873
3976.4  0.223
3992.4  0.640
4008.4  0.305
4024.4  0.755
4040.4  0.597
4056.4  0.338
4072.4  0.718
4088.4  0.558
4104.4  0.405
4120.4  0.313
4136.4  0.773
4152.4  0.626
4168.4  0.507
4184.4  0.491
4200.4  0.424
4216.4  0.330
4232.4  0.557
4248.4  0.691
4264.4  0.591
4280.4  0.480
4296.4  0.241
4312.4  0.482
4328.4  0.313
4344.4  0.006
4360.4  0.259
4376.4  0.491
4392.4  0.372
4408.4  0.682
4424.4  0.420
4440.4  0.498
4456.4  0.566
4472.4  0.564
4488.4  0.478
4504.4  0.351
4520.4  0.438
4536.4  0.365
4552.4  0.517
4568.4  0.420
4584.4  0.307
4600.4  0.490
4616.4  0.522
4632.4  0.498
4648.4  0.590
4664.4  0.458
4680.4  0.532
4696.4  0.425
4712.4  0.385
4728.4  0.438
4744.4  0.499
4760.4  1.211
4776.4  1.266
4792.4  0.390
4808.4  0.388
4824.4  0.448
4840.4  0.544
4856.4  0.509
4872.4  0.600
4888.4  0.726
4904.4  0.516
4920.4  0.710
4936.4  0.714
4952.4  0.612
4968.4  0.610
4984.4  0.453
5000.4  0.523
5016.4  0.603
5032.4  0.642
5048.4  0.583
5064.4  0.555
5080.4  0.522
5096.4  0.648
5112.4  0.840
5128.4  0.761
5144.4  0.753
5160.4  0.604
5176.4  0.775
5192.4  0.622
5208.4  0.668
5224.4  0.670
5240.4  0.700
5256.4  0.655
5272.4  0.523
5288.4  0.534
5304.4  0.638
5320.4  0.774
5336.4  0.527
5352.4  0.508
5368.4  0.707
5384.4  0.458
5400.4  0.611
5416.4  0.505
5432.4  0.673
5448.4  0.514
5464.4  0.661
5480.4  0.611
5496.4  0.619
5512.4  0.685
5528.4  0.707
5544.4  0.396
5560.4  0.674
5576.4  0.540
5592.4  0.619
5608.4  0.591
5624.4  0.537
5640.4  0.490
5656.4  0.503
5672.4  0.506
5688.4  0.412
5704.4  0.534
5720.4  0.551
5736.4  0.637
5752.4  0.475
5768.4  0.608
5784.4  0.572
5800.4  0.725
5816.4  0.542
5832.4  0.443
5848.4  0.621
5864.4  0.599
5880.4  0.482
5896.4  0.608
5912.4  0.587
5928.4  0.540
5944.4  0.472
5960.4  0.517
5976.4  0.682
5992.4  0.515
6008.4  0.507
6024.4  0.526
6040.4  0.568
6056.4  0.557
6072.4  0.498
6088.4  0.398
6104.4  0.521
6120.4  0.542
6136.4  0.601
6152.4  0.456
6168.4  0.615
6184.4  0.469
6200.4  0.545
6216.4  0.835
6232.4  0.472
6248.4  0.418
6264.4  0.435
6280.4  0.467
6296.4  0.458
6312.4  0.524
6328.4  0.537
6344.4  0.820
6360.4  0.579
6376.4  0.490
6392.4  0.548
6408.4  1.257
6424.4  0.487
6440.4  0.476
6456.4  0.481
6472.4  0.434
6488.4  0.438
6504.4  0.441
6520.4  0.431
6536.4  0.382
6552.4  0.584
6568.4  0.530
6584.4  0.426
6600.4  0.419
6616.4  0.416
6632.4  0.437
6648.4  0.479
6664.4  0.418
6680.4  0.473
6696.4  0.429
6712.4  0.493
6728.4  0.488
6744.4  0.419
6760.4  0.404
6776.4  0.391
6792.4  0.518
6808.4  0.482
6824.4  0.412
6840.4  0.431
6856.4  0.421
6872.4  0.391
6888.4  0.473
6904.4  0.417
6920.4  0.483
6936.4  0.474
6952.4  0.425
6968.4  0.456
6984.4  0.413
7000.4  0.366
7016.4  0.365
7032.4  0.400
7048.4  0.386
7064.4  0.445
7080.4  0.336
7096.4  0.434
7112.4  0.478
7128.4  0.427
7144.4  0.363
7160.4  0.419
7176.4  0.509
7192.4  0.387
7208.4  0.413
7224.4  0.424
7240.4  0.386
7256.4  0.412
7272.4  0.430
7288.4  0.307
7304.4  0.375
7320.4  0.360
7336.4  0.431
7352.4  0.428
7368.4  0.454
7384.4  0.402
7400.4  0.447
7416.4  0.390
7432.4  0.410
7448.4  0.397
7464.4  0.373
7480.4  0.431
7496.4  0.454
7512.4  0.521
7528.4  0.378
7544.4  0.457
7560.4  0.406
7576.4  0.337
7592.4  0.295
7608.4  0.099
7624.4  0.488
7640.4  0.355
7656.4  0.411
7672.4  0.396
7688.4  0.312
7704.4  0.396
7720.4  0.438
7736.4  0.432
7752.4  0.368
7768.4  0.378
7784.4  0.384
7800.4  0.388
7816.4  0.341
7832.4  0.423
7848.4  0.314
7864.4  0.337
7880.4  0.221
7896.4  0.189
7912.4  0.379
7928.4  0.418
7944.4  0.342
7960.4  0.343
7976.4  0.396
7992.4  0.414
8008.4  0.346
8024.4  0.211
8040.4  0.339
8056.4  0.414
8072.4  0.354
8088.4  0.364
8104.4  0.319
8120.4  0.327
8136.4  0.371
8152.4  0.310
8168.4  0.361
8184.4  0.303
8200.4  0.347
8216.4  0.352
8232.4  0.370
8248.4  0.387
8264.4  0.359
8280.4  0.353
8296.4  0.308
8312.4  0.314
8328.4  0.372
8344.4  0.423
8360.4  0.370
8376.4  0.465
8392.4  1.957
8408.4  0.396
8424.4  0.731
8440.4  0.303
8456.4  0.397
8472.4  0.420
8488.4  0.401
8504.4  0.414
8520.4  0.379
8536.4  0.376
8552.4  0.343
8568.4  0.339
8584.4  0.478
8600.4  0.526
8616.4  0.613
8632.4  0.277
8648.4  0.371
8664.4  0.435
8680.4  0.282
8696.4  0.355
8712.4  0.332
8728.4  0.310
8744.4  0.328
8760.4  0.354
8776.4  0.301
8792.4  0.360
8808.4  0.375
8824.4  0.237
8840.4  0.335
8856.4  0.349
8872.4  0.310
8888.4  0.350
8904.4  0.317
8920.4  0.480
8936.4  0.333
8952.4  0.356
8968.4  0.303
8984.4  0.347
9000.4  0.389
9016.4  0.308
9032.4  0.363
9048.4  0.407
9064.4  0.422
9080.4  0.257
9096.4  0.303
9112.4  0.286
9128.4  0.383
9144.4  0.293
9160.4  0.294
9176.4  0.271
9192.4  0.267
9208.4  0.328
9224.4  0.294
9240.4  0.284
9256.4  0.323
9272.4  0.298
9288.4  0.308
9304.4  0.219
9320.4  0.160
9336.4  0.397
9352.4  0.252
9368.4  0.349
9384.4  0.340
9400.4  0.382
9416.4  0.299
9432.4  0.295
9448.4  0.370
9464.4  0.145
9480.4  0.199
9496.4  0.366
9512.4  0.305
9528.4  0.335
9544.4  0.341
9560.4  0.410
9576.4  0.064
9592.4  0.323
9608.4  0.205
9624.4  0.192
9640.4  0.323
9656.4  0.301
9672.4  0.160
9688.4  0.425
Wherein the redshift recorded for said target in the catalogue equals 0.279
